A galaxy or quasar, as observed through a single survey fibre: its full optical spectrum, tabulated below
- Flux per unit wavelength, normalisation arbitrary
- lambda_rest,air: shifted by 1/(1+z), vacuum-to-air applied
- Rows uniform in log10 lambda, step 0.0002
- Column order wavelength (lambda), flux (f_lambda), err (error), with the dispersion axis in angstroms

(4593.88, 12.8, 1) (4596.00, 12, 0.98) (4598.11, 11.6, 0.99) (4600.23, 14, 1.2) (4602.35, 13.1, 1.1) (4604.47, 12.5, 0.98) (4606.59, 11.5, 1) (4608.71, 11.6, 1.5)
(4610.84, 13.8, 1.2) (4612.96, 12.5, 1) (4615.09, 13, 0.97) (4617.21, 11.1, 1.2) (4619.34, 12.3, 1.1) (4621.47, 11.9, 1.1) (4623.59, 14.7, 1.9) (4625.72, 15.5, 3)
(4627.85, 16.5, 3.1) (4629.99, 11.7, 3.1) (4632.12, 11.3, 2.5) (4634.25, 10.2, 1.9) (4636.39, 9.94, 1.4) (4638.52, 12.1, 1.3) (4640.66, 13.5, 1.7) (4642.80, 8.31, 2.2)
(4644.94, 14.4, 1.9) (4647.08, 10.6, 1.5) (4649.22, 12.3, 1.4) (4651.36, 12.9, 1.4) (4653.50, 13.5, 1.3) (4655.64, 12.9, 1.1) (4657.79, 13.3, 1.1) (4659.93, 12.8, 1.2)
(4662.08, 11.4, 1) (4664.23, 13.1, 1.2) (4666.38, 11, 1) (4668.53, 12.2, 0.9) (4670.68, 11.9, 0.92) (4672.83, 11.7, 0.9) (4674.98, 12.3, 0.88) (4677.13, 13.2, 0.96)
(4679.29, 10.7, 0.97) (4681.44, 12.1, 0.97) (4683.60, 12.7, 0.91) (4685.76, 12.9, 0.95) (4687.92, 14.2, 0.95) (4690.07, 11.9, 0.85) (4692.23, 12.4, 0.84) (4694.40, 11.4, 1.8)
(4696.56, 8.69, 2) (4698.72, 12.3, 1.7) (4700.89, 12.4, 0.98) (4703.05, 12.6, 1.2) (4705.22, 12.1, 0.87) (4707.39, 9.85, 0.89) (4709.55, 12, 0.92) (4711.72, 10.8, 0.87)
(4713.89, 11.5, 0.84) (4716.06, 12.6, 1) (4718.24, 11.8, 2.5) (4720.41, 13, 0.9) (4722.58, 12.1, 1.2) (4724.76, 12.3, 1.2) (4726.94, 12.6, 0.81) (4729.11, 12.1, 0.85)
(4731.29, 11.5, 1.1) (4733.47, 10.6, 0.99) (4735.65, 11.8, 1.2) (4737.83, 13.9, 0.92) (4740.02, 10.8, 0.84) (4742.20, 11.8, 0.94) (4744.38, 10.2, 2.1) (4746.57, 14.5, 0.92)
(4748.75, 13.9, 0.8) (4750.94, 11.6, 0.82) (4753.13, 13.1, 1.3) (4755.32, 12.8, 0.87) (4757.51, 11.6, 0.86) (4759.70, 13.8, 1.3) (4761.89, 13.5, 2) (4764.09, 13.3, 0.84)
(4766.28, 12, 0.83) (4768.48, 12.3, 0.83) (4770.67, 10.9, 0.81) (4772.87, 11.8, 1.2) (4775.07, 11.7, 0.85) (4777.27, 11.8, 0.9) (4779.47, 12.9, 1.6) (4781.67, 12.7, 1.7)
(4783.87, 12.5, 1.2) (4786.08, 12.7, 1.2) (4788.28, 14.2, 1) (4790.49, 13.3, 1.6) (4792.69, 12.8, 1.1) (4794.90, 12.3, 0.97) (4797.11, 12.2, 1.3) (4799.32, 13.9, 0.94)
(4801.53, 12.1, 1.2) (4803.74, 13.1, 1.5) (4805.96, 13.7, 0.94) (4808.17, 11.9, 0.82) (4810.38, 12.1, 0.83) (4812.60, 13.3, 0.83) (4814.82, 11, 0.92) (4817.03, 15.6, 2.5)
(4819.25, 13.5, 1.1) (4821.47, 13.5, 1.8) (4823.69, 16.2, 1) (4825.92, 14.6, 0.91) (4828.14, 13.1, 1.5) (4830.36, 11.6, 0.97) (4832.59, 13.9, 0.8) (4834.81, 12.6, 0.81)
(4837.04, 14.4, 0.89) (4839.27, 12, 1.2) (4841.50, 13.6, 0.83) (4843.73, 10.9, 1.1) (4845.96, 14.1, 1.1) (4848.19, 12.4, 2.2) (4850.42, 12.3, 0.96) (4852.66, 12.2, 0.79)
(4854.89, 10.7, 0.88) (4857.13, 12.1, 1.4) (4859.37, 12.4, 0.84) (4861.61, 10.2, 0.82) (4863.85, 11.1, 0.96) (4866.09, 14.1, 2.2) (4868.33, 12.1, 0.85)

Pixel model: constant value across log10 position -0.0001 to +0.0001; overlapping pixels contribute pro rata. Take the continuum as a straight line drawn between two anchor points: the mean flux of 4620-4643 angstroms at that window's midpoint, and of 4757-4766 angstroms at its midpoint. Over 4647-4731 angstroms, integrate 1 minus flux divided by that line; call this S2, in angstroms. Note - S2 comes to 4.0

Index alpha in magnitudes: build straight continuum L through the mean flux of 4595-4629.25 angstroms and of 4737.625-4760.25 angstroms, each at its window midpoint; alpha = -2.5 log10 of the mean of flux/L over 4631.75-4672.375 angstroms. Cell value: 0.07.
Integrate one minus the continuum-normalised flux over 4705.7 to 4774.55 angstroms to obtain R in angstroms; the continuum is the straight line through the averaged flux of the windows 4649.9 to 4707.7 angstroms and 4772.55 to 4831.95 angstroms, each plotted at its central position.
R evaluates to 2.5 angstroms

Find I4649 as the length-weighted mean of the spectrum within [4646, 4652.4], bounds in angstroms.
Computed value 11.9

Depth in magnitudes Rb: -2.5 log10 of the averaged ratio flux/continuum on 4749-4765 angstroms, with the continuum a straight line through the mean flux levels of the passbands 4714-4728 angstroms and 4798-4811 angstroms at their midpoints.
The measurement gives -0.03 mag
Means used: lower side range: 12.3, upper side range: 12.8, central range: 12.9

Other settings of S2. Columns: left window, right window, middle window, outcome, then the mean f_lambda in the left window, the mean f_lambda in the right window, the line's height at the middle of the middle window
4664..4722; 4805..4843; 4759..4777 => 0.5 angstroms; 12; 13.3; 12.7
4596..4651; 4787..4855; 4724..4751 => 1.3 angstroms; 12.4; 13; 12.8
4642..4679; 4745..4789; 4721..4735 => 0.7 angstroms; 12.2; 12.6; 12.5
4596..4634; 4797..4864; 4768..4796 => 0.8 angstroms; 12.8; 12.8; 12.8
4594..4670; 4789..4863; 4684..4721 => 2.0 angstroms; 12.4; 12.8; 12.6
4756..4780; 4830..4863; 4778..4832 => -3.4 angstroms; 12.3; 12.4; 12.3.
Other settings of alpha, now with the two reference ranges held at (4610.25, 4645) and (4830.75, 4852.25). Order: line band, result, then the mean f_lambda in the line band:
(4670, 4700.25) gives 0.05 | 12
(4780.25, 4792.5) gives -0.03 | 13.1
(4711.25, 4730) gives 0.04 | 12.1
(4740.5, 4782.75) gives 0.02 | 12.4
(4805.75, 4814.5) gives 0.02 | 12.5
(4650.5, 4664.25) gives -0.03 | 12.8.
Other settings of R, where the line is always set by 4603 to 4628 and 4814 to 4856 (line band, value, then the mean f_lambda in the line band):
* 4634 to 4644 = 1.6 angstroms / 10.9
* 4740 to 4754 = 0.7 angstroms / 12.4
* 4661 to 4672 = 0.9 angstroms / 11.9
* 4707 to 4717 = 1.2 angstroms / 11.4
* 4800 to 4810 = 0.3 angstroms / 12.7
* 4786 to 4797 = 0.0 angstroms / 13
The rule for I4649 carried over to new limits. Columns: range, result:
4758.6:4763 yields 13.6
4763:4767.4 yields 12.6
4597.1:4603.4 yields 12.9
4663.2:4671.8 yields 12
